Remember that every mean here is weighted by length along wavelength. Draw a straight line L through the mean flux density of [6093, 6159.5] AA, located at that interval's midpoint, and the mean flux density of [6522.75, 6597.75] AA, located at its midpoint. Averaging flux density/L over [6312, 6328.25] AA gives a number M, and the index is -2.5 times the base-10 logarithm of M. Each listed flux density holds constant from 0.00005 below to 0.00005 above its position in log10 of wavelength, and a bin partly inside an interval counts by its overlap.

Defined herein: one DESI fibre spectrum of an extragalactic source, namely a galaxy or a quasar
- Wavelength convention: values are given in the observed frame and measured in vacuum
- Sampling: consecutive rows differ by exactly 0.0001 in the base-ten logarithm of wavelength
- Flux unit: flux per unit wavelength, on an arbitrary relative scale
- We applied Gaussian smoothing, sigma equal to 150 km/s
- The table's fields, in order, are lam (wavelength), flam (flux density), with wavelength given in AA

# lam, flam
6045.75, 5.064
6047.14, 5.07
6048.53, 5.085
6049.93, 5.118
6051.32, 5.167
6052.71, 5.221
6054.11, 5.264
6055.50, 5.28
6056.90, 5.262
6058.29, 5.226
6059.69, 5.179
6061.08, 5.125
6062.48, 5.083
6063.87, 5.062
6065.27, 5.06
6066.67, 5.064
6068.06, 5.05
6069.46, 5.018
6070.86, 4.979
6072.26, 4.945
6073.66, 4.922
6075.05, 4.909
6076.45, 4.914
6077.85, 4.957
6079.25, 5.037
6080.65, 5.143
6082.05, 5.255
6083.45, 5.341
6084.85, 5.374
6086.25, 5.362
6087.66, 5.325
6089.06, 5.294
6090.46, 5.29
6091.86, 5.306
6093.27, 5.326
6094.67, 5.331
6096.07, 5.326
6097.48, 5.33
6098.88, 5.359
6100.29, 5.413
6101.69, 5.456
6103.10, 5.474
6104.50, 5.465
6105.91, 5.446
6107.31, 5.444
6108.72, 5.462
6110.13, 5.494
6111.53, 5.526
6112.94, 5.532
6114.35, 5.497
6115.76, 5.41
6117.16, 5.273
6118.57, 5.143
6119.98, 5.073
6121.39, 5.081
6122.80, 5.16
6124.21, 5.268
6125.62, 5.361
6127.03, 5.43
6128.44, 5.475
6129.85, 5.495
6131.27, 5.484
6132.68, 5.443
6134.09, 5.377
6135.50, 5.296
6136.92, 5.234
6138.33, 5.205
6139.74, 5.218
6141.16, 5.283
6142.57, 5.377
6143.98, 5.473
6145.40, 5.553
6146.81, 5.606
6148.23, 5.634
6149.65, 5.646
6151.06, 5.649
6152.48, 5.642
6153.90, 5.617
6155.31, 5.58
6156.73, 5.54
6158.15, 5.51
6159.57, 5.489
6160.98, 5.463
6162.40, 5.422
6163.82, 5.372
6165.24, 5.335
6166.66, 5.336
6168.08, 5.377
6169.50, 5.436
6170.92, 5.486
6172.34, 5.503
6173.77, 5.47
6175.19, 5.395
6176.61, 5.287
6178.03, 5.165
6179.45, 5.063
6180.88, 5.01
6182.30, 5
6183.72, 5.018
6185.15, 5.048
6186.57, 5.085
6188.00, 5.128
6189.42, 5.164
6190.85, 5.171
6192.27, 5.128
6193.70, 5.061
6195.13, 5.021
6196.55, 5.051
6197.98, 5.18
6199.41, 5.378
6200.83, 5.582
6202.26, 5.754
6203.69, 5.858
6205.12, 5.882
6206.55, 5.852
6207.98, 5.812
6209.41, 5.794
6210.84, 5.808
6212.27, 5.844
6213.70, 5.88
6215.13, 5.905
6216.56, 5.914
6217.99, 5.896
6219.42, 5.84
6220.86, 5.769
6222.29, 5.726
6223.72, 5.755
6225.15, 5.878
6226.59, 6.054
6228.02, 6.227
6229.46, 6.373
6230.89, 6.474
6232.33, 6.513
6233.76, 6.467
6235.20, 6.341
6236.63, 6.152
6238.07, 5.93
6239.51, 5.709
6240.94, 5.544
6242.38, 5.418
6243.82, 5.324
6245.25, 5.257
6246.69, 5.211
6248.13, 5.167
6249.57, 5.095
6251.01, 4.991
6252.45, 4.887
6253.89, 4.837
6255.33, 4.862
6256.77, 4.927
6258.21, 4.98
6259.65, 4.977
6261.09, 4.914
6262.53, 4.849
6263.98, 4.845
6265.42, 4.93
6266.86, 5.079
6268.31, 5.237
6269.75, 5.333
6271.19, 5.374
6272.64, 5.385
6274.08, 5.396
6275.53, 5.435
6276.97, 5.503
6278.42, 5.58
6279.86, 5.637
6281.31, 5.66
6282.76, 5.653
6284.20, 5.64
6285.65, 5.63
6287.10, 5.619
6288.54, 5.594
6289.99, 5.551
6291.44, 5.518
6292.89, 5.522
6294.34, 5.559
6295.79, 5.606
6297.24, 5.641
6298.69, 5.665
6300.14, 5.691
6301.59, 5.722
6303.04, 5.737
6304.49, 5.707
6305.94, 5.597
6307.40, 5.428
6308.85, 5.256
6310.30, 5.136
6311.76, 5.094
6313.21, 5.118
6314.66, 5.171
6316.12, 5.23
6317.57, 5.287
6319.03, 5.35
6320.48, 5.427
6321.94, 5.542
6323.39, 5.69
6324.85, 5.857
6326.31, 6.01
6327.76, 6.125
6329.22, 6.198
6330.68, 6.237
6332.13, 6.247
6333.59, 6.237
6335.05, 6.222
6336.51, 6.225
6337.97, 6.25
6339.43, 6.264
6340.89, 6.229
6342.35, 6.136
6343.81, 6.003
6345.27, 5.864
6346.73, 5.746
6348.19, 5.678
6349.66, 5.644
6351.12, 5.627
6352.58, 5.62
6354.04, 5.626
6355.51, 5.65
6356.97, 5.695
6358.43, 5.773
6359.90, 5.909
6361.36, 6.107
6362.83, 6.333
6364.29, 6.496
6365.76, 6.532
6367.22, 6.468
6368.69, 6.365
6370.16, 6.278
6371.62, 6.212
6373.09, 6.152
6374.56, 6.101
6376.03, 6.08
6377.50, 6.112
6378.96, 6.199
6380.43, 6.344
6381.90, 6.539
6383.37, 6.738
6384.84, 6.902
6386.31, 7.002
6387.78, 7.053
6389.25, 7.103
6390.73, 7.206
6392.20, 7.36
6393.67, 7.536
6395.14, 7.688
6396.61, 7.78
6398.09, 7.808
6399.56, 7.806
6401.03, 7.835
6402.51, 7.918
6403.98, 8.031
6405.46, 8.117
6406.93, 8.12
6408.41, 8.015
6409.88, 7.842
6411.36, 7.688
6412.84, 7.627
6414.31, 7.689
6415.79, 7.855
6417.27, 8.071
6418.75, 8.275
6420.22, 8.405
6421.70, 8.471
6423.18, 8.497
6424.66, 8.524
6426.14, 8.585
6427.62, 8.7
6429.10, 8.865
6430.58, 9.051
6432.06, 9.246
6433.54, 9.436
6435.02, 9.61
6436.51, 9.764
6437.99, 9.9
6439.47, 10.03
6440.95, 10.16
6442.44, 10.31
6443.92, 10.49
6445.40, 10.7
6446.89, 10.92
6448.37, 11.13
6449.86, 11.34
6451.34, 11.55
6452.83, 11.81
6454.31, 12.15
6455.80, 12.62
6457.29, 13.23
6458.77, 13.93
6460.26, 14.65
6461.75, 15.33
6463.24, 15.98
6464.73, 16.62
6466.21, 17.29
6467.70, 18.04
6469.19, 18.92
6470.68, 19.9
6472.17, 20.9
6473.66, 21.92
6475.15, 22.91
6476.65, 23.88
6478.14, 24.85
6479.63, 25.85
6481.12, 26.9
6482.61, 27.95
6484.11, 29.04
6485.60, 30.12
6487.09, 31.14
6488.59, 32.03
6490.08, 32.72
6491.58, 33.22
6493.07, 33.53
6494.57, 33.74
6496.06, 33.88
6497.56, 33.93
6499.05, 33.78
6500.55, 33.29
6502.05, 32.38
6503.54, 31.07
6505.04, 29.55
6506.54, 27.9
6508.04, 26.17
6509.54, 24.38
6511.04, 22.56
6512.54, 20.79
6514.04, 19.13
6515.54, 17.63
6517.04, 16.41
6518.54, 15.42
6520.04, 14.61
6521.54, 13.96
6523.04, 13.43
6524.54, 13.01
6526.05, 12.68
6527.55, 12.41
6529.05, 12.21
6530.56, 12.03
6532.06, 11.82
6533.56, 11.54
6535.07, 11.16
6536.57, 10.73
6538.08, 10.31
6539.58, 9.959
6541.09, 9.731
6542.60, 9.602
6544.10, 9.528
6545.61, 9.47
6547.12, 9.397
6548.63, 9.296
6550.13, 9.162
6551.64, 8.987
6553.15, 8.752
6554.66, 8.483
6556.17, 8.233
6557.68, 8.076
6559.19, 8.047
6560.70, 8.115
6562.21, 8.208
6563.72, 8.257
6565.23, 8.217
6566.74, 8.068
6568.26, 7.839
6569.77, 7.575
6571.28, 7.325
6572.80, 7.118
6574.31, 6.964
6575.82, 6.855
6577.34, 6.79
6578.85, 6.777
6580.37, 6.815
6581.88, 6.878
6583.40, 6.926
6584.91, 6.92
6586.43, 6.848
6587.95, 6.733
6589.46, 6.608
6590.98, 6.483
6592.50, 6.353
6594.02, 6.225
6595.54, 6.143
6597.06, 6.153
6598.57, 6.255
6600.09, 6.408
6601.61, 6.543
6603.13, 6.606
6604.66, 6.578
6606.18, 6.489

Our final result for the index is 0.24 mag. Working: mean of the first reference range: 5.41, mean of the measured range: 5.51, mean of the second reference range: 8.67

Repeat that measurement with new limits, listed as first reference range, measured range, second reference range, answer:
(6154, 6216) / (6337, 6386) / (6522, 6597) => 0.14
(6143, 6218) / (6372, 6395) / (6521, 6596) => 0.09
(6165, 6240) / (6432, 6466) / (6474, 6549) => 0.45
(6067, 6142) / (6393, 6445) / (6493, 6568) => 0.47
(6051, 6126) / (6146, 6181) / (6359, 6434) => 0.06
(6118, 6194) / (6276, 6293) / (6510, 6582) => 0.26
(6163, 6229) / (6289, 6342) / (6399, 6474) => 0.40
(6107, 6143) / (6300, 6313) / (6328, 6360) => 0.08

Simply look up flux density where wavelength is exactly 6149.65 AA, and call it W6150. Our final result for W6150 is 5.646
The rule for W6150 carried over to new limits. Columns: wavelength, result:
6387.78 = 7.053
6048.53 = 5.085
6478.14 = 24.85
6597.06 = 6.153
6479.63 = 25.85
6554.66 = 8.483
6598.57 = 6.255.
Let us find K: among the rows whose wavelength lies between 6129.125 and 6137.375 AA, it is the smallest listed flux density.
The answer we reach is 5.234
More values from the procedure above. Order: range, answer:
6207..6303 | 4.837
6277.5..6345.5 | 5.094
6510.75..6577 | 6.855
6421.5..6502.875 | 8.471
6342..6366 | 5.62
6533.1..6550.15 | 9.162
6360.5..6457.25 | 6.08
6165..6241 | 5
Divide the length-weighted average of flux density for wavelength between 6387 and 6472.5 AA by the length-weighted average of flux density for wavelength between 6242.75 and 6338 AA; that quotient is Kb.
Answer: 1.90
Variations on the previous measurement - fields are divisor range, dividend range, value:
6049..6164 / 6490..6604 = 2.55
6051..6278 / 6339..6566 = 2.41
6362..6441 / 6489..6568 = 2.19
